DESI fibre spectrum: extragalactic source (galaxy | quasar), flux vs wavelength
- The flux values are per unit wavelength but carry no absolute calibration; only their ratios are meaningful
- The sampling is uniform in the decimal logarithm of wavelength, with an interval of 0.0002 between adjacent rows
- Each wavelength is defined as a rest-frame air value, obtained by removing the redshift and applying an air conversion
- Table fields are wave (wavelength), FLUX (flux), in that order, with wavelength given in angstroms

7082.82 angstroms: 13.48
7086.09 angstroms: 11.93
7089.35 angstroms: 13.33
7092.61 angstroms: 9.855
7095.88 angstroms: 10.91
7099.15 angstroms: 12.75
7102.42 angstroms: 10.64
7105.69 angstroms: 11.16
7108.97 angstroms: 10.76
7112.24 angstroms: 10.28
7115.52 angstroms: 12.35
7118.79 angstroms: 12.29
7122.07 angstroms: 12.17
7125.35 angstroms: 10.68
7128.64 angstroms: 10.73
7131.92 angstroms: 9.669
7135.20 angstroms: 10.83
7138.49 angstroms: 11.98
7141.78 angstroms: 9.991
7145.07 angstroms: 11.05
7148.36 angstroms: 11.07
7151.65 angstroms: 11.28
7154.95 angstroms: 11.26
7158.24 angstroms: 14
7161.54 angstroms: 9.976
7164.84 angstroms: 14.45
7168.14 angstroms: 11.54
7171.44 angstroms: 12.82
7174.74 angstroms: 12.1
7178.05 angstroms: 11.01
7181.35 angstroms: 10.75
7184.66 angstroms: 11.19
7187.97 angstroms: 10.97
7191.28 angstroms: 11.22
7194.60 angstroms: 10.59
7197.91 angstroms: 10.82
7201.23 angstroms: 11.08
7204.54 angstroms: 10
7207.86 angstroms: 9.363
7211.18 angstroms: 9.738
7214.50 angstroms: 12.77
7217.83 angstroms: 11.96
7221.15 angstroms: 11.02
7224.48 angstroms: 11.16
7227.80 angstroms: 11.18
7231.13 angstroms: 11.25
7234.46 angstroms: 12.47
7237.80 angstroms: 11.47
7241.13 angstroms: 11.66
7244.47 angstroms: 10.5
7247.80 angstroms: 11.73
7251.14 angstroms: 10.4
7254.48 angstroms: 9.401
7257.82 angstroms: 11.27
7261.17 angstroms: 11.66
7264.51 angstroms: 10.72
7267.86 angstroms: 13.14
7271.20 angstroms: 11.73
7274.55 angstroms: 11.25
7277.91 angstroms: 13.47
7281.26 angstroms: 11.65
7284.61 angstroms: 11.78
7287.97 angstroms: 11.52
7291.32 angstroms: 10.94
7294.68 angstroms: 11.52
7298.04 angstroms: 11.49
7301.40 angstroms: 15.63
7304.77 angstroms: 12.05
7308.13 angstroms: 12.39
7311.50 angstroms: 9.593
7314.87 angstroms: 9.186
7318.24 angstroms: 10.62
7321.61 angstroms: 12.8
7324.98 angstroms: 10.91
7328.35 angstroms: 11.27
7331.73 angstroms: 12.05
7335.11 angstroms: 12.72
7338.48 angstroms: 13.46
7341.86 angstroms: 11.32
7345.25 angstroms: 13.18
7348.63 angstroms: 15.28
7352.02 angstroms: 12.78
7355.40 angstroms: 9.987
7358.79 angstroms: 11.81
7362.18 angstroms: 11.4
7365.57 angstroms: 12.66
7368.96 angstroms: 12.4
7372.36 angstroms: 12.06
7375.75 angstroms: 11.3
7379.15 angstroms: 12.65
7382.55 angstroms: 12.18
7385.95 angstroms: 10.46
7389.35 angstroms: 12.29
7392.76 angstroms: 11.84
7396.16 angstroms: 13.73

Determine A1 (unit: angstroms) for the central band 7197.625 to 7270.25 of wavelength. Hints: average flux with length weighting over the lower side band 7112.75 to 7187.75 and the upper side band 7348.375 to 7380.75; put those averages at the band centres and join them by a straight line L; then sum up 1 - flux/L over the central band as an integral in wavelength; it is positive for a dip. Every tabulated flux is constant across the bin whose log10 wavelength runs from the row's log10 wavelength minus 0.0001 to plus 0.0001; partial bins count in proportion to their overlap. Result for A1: 3.6 angstroms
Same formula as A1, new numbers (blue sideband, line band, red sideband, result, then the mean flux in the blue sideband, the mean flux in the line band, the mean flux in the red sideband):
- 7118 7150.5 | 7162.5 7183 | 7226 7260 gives -1.82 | 11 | 12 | 11.1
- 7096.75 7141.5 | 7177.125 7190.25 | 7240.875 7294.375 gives 0.36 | 11.2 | 11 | 11.4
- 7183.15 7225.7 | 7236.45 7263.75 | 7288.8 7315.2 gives 0.71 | 10.9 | 11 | 11.7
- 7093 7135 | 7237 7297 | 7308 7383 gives 1.09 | 11.1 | 11.4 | 11.9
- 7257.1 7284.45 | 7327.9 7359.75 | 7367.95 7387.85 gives -1.61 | 11.9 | 12.4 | 11.8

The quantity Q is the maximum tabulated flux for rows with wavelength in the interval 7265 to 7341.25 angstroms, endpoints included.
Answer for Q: 15.63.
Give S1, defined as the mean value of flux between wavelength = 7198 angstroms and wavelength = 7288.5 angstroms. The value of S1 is 11.3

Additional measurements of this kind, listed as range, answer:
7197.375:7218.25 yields 10.7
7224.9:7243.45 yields 11.5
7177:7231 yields 10.9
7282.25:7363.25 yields 11.9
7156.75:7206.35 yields 11.5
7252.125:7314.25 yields 11.7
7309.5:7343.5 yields 11.4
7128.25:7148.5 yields 10.7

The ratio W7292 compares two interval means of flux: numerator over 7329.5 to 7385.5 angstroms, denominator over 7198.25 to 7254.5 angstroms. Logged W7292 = 1.1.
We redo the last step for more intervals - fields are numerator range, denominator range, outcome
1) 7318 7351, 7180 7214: 1.17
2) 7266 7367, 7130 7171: 1.05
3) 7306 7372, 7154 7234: 1.05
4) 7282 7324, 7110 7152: 1.05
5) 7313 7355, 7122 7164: 1.08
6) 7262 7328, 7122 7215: 1.05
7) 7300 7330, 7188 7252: 1.04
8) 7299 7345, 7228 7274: 1.05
